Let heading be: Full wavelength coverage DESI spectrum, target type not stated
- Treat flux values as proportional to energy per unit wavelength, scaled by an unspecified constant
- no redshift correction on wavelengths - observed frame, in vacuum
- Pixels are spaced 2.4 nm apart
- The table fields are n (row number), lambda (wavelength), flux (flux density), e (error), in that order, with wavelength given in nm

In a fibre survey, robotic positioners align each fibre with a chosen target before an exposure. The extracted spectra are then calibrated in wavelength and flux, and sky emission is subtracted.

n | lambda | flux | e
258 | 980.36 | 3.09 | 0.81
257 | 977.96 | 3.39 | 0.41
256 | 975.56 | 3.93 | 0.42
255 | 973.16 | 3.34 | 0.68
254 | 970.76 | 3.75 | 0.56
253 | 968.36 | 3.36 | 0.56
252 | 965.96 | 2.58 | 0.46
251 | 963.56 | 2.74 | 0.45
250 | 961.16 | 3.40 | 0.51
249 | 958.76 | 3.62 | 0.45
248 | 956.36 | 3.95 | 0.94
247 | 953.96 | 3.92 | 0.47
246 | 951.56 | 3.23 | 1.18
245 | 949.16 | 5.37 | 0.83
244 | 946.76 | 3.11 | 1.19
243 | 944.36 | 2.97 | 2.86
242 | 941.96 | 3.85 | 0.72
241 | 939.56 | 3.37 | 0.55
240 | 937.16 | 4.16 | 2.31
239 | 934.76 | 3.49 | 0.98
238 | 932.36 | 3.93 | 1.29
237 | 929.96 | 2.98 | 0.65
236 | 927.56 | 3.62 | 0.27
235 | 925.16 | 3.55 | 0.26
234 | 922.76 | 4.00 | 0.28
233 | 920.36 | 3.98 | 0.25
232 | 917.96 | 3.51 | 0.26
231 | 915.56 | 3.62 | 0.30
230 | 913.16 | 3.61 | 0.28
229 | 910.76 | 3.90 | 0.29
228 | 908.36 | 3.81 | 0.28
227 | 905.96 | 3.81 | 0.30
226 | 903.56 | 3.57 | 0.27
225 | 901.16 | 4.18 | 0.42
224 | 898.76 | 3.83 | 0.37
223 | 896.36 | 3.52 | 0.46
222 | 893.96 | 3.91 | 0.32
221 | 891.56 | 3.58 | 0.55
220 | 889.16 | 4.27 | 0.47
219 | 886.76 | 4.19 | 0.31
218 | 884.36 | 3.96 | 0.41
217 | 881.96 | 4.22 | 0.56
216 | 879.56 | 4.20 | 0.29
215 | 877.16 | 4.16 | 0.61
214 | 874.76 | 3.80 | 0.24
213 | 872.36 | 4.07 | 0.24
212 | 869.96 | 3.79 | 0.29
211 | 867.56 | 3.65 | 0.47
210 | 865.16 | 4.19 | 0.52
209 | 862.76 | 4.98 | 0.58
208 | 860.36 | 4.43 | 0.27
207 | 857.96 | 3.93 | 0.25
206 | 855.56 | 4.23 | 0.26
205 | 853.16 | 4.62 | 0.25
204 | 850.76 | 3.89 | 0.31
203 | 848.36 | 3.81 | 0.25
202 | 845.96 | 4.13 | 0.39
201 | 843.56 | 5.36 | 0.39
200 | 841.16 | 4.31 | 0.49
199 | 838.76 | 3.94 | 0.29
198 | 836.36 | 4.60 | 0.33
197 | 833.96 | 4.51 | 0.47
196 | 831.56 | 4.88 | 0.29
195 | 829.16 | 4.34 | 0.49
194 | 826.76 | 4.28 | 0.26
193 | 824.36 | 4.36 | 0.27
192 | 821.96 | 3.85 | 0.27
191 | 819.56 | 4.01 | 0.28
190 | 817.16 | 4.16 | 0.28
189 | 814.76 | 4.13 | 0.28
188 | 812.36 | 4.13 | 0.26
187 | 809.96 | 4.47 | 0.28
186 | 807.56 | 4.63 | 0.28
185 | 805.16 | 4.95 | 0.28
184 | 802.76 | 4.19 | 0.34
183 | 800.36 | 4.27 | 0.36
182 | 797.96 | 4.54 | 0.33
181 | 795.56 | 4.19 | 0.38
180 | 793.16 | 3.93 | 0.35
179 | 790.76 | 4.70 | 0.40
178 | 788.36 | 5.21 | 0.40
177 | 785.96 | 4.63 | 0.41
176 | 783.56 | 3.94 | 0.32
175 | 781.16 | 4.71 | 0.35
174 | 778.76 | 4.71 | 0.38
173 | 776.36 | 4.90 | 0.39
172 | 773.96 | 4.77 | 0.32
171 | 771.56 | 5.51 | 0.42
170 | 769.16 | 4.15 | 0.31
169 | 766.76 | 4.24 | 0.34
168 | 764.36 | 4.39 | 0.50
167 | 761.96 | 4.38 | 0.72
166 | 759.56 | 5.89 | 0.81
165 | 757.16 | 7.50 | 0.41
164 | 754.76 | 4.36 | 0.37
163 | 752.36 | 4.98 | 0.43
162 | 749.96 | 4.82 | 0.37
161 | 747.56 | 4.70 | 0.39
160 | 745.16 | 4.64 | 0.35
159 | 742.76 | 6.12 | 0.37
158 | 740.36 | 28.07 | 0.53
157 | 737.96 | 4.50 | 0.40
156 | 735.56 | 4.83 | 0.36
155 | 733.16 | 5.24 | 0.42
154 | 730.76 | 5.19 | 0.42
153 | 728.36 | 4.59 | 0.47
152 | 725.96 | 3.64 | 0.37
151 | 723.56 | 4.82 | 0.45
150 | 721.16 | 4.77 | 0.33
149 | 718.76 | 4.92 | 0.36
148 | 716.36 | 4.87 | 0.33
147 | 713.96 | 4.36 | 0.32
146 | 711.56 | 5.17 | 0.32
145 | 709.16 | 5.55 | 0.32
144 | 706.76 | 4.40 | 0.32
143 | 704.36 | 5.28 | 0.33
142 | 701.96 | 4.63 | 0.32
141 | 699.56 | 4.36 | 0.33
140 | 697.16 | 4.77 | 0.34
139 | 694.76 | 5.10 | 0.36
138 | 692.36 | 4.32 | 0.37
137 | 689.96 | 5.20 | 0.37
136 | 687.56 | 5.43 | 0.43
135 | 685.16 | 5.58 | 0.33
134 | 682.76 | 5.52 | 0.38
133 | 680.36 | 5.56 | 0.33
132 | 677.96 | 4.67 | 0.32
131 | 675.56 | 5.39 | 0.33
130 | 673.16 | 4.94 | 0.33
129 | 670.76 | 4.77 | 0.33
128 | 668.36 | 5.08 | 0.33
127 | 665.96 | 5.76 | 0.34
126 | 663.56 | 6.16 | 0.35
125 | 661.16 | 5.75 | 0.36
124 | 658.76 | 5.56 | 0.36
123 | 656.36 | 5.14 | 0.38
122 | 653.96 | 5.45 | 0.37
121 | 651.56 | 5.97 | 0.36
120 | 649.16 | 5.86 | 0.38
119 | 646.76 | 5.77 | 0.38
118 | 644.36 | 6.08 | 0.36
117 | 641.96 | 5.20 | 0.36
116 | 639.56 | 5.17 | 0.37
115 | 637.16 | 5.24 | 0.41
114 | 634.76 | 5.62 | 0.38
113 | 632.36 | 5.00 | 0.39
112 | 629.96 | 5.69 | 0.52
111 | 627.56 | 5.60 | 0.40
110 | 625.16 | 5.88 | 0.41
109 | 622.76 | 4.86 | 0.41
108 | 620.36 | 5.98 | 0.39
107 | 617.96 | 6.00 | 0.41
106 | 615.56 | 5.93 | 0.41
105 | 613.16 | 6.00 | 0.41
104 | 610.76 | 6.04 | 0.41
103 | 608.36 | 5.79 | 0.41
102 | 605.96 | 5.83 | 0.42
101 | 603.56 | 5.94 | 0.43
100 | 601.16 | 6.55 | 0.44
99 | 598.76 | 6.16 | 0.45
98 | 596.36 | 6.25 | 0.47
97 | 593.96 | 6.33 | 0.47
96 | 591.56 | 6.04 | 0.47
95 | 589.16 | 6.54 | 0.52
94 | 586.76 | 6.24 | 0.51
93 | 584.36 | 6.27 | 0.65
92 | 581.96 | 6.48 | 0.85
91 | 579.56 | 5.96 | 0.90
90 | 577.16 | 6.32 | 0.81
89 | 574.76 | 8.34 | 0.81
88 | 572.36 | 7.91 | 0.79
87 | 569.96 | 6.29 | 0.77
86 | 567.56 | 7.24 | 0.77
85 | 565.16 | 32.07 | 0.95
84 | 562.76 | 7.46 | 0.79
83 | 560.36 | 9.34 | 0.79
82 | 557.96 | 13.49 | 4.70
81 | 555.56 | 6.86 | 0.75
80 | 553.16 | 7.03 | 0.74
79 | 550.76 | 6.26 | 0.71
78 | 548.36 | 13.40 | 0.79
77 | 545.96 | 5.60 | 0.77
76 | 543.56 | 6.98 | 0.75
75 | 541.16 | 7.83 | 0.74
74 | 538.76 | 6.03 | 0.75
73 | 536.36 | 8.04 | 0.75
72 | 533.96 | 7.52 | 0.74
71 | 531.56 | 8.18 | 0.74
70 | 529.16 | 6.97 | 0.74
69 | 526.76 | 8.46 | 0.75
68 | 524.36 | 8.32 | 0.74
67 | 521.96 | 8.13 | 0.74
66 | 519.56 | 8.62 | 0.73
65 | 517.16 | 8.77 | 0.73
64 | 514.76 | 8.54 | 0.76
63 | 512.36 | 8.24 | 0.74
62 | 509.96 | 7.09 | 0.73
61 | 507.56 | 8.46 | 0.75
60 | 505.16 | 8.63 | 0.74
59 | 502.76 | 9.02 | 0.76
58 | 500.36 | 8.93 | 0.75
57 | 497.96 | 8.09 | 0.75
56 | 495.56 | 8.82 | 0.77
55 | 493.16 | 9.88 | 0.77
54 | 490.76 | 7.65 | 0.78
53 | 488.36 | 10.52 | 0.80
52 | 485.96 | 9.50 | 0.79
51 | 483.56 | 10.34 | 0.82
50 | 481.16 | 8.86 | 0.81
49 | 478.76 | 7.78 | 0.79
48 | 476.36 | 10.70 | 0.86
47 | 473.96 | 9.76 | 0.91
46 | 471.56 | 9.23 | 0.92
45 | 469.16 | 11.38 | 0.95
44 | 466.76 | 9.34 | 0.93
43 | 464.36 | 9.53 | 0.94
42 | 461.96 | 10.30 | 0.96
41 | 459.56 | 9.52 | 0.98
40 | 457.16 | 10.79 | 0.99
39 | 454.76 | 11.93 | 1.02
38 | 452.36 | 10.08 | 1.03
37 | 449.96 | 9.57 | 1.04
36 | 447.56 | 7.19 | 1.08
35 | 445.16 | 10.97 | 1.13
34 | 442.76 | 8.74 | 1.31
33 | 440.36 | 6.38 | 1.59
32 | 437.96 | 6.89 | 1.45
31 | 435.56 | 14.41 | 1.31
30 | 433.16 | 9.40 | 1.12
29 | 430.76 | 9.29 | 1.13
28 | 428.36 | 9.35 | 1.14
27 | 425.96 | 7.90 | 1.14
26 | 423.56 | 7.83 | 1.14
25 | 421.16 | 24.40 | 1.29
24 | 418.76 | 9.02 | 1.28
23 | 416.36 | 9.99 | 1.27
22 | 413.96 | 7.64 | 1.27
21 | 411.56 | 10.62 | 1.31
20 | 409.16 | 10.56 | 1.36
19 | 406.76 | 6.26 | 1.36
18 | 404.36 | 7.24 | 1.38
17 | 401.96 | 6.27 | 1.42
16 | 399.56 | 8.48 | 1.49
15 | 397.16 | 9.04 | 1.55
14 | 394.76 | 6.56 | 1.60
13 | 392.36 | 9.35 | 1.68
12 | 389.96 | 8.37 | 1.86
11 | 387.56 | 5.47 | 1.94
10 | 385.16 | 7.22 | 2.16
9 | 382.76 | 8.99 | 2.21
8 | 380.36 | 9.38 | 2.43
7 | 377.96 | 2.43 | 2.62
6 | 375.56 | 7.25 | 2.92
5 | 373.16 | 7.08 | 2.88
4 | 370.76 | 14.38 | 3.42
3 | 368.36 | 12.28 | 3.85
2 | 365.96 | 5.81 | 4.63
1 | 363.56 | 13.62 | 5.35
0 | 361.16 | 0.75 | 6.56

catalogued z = 0.127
